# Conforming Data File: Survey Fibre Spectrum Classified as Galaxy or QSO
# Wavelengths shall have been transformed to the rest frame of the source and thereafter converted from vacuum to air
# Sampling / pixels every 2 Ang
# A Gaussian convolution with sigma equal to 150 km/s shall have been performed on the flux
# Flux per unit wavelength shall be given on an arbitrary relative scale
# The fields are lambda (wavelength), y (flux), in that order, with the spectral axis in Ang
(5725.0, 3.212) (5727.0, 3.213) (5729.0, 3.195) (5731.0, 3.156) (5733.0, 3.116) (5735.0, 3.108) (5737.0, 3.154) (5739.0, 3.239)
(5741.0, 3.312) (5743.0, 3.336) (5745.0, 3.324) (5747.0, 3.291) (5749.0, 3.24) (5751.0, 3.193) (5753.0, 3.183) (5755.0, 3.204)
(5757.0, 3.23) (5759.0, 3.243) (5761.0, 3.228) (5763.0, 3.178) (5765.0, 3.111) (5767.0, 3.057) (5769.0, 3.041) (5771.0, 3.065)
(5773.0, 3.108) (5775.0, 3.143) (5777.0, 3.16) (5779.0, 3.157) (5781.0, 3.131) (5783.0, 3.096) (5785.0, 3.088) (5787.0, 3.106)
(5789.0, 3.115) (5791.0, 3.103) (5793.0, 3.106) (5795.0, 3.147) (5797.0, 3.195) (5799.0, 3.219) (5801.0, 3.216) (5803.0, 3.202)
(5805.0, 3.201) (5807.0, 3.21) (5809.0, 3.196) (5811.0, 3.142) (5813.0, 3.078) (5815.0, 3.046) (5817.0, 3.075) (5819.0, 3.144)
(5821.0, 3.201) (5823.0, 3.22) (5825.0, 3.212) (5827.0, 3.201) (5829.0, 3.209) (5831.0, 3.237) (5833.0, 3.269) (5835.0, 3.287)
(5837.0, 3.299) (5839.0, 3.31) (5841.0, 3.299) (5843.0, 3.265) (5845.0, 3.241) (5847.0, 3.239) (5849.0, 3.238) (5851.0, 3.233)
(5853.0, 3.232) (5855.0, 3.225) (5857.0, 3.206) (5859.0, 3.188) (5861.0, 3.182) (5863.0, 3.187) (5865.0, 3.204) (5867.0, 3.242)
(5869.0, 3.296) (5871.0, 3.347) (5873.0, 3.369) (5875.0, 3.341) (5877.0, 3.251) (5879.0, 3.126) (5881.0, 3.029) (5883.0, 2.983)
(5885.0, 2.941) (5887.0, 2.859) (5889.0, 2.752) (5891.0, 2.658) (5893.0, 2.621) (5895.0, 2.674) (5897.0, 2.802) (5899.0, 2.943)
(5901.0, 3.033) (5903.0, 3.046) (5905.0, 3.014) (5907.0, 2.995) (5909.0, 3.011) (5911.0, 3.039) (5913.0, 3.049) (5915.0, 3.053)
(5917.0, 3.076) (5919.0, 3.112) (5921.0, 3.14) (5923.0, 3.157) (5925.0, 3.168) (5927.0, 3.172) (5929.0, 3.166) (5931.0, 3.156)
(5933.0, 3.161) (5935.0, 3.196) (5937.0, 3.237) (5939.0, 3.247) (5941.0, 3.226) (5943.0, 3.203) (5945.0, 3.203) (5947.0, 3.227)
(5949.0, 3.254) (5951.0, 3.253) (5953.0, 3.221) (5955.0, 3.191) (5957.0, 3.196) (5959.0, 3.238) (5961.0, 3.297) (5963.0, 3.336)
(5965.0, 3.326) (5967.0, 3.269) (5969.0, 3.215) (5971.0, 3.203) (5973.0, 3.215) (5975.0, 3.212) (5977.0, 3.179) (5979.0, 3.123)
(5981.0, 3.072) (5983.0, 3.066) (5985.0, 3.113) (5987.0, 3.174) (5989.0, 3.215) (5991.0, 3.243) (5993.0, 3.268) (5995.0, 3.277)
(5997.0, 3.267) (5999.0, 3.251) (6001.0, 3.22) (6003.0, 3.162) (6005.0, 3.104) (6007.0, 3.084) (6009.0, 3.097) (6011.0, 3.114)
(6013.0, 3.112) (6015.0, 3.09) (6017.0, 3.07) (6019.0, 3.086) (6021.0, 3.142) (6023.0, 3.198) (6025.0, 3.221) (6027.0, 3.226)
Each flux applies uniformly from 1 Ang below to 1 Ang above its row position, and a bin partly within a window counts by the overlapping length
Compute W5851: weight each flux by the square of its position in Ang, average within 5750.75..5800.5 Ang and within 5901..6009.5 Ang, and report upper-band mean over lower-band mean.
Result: 1.1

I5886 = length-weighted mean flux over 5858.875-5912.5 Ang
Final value 3.04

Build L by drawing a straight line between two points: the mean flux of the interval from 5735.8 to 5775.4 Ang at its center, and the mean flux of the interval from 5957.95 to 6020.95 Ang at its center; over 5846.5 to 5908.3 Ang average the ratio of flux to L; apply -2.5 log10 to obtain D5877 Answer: 0.038 mag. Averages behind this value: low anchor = 3.19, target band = 3.08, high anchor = 3.18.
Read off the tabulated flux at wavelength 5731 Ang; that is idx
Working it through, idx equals 3.156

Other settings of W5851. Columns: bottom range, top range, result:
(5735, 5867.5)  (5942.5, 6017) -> 1.06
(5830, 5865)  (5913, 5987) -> 1.02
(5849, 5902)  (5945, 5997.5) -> 1.08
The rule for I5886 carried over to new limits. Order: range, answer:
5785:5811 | 3.16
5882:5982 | 3.1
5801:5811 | 3.2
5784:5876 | 3.21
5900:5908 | 3.02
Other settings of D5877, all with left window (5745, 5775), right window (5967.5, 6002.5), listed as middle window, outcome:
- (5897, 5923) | 0.05 mag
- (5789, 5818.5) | 0.01 mag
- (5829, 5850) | -0.03 mag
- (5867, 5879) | -0.04 mag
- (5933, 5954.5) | -0.01 mag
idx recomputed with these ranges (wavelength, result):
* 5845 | 3.241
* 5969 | 3.215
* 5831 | 3.237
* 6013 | 3.112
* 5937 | 3.237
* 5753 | 3.183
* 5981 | 3.072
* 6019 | 3.086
